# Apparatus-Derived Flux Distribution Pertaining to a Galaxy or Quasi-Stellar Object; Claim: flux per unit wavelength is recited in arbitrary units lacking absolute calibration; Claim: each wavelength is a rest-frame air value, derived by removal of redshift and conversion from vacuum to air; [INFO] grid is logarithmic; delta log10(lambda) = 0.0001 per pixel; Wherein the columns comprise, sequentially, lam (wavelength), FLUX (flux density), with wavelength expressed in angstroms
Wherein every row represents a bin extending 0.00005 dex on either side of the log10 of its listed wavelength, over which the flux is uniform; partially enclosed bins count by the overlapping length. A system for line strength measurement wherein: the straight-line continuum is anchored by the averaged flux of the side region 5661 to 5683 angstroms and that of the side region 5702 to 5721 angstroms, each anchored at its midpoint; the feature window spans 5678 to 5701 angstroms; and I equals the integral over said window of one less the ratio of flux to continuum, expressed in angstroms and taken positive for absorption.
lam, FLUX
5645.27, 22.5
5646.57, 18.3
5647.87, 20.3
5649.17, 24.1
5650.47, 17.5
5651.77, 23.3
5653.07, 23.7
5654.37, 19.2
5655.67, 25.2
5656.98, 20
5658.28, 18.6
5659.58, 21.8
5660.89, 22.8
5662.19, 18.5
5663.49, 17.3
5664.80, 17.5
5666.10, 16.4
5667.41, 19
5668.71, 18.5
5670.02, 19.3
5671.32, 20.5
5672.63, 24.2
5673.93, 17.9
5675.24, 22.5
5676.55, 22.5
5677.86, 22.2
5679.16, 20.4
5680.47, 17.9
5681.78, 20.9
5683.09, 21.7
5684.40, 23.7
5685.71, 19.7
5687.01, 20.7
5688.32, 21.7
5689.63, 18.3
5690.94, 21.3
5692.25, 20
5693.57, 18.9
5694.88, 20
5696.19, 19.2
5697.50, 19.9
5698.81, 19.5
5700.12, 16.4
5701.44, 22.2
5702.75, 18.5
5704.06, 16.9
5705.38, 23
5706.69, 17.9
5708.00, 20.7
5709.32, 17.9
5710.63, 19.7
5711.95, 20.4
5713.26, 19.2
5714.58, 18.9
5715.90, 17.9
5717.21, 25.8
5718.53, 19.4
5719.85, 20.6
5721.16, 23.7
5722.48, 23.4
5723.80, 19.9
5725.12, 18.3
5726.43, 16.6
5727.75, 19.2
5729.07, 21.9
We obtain -0.2 angstroms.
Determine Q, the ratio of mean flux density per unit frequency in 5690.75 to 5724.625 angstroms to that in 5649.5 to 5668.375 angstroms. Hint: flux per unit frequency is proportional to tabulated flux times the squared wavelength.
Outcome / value 1.01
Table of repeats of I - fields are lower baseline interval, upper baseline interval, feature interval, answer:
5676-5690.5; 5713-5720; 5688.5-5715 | 1.4 angstroms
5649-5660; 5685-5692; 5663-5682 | 0.9 angstroms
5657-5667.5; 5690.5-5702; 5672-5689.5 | -1.6 angstroms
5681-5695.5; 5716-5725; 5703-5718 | 1.1 angstroms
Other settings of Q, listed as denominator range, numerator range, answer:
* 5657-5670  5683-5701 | 1.07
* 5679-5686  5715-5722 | 1.05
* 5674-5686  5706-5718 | 0.95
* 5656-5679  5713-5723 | 1.07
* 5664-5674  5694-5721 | 1.04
